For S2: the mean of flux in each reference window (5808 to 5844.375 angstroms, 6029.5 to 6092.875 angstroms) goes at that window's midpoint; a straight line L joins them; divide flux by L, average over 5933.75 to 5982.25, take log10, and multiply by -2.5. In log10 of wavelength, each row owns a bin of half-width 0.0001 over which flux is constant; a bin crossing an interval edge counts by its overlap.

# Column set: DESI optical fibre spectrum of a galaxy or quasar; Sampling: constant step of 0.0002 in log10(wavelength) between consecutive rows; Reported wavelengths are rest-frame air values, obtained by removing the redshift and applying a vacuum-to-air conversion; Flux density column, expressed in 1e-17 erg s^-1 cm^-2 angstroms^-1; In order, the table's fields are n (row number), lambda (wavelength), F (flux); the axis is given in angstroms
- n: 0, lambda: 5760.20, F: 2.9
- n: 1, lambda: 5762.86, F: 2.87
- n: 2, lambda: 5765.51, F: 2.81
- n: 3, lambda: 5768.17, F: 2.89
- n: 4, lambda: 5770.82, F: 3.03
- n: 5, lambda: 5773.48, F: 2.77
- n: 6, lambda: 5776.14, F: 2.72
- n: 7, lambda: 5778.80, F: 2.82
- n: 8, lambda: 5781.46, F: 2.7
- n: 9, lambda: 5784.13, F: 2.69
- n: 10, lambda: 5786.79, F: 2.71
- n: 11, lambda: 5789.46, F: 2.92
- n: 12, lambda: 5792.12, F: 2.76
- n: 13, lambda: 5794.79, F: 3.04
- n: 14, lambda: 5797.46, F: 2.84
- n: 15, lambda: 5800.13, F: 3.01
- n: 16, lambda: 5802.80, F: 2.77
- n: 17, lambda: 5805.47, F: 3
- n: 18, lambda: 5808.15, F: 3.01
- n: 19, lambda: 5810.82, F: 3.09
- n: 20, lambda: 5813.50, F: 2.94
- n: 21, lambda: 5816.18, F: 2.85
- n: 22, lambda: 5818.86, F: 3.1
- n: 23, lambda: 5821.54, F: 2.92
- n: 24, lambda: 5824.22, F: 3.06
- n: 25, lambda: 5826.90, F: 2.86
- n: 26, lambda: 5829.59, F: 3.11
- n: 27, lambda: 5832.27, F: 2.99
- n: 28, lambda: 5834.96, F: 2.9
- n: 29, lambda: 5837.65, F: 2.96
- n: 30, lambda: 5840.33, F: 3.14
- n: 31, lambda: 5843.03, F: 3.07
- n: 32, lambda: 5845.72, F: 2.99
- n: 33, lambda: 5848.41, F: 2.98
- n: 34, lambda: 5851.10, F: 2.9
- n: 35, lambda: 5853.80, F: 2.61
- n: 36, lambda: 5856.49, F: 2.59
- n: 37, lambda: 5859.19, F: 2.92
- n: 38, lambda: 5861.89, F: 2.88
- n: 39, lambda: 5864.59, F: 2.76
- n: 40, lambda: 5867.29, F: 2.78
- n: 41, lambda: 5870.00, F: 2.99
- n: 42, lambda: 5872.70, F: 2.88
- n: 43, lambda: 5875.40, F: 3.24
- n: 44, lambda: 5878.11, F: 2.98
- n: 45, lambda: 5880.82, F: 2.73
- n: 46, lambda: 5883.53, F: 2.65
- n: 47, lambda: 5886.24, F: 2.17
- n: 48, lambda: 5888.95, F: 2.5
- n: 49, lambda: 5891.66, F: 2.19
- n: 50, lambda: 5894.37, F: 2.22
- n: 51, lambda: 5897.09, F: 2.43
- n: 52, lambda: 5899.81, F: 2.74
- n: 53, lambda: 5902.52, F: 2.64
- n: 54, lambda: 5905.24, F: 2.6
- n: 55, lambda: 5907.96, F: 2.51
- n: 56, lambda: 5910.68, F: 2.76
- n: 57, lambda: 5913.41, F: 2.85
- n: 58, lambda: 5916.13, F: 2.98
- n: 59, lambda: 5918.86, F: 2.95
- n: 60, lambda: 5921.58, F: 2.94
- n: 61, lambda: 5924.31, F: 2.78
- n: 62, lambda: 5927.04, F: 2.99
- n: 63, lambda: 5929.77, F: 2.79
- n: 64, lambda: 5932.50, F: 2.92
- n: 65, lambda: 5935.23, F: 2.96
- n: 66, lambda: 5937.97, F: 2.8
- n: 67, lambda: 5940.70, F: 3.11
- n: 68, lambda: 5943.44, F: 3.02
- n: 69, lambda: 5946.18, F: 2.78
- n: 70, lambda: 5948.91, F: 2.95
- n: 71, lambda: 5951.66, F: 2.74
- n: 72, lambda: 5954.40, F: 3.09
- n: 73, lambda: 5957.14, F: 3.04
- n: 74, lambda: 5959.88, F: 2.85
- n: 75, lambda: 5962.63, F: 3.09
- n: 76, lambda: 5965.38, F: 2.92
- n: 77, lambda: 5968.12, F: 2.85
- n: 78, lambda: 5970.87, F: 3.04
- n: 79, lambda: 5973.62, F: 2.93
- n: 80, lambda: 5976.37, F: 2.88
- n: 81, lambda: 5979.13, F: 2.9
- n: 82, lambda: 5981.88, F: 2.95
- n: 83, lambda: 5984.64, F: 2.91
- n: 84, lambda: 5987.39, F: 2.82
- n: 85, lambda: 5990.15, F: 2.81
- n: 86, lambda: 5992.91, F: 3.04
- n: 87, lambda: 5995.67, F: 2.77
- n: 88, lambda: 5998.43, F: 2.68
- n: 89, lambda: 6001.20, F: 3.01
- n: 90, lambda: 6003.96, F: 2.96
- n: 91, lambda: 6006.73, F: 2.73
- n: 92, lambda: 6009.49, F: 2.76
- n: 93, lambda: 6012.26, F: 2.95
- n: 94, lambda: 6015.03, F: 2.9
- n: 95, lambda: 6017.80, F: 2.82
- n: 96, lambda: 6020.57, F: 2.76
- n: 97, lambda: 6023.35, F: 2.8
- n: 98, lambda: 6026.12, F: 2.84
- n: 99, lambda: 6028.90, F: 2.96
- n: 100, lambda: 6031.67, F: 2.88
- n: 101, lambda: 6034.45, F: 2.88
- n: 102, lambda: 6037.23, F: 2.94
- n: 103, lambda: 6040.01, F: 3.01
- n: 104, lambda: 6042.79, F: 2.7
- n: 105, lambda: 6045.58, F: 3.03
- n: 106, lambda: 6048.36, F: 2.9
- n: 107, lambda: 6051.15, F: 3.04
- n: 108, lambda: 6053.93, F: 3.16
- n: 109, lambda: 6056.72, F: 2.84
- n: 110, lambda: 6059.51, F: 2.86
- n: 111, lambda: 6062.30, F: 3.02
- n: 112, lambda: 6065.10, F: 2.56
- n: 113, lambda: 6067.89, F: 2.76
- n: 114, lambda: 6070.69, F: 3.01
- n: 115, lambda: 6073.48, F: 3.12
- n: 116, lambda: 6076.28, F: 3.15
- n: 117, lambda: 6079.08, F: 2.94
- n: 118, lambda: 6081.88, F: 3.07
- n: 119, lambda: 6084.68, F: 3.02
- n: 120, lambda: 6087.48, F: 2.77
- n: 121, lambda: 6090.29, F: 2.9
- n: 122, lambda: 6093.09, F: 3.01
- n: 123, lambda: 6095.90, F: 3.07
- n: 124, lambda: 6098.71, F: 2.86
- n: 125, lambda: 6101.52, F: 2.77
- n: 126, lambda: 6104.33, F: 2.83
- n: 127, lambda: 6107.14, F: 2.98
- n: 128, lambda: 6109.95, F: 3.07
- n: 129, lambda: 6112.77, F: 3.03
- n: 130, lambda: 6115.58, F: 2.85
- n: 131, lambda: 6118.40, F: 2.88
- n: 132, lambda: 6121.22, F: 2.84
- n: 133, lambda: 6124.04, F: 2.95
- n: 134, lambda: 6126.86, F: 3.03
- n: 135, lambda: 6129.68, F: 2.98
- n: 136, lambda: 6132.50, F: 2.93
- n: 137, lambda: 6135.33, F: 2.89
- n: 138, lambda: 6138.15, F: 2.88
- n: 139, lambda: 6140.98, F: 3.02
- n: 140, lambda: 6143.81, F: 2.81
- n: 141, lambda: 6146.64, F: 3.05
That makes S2 0.01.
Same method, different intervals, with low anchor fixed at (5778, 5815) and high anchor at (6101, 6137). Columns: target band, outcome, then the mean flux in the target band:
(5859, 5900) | 0.082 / 2.68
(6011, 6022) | 0.022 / 2.85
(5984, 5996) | 0.012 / 2.88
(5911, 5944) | -0.006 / 2.92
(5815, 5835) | -0.035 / 2.98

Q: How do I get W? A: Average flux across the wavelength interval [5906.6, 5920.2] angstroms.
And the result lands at 2.81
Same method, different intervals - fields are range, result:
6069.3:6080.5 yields 3.06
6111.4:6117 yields 2.94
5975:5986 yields 2.91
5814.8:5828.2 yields 2.96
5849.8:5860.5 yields 2.75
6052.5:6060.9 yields 2.96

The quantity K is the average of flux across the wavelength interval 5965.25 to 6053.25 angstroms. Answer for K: 2.89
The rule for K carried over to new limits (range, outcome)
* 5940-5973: 2.95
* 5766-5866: 2.9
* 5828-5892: 2.84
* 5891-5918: 2.61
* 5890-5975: 2.82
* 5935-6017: 2.91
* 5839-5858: 2.9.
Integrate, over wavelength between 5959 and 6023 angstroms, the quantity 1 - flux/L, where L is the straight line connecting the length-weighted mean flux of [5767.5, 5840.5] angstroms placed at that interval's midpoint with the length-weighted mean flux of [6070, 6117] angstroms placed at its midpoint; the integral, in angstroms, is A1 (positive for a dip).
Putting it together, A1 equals 1.4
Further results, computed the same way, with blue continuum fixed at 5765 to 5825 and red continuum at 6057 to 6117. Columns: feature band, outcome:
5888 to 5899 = 2.1 angstroms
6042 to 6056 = -0.2 angstroms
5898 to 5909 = 1.1 angstroms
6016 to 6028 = 0.4 angstroms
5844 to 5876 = 0.3 angstroms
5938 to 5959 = -0.3 angstroms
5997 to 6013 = 0.4 angstroms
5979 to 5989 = 0.1 angstroms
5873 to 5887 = 0.5 angstroms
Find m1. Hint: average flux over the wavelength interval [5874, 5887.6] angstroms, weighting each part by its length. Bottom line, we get 2.75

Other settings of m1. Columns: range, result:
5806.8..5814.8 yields 3.01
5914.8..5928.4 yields 2.93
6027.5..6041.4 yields 2.93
